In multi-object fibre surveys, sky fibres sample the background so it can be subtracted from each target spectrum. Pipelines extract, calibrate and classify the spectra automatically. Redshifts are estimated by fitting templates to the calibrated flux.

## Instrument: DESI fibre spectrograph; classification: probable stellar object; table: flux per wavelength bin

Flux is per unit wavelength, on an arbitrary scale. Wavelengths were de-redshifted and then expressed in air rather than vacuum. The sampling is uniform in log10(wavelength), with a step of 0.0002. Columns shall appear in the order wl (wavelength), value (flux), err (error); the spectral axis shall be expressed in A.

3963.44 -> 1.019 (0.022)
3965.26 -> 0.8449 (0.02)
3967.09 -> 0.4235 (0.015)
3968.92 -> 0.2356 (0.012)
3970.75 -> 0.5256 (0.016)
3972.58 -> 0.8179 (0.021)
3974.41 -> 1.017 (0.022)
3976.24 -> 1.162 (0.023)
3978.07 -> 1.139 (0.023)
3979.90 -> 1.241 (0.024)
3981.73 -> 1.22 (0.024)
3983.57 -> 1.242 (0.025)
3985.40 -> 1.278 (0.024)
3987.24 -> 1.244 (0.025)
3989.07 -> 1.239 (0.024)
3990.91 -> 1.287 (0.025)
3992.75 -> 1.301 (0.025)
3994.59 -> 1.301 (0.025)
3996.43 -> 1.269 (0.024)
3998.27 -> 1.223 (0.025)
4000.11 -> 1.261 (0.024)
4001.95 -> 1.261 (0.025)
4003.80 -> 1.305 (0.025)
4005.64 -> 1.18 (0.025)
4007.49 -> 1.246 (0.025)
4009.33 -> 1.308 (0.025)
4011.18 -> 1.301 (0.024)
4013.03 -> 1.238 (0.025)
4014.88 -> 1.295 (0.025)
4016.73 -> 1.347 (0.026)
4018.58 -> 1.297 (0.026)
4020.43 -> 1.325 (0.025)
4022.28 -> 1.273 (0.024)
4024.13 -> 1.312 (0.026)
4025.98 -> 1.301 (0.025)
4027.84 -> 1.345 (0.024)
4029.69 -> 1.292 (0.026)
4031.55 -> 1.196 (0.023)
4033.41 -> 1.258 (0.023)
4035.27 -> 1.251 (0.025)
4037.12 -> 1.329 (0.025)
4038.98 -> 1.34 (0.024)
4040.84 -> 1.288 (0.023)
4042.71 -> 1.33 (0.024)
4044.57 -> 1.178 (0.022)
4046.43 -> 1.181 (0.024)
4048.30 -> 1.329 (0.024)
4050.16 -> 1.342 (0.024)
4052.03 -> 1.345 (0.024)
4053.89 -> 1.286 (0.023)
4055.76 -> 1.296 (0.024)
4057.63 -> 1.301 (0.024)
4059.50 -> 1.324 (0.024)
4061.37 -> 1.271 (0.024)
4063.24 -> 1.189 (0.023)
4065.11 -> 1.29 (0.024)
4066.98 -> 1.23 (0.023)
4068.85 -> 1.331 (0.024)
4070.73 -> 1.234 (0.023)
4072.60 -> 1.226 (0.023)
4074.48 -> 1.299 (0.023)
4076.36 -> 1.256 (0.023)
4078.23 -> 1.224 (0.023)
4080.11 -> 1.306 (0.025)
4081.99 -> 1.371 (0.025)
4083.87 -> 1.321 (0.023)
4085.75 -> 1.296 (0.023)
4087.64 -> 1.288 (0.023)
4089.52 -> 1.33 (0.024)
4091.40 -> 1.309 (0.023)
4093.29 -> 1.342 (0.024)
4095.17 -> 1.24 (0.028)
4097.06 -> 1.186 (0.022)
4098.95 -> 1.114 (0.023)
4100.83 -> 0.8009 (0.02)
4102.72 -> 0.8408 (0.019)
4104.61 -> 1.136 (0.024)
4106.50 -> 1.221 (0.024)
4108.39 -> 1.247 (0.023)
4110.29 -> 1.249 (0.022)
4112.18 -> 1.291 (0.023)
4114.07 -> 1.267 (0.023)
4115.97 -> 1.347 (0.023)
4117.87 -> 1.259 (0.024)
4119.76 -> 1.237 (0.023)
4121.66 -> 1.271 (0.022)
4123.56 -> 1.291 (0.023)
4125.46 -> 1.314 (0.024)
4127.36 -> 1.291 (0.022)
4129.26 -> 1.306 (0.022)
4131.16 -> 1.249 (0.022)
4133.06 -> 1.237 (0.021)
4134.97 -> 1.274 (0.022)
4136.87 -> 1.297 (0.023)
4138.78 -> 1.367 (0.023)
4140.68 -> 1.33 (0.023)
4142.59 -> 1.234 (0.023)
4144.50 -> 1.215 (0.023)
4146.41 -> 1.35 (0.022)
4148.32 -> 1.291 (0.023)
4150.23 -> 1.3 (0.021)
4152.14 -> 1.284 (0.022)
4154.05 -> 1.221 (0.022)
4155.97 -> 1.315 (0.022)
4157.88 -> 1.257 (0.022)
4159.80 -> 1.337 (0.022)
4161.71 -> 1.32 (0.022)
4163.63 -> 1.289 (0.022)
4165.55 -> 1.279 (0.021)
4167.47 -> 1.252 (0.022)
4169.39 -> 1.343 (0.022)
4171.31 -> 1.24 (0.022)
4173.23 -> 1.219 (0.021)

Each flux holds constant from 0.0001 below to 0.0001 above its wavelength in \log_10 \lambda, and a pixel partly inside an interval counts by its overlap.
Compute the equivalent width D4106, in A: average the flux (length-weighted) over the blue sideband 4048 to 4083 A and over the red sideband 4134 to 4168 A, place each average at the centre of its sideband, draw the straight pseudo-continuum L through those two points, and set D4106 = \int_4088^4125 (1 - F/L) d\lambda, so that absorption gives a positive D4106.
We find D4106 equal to 2.2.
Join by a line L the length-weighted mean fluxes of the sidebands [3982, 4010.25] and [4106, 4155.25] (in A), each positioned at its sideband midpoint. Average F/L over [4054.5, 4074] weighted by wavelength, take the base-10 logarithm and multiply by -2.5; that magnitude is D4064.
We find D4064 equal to 0.00 mag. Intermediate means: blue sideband 1.26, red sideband 1.28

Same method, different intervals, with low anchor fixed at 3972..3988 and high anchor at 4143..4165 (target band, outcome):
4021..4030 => -0.10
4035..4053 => -0.08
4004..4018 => -0.08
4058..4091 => -0.05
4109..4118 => -0.02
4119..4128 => -0.01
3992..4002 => -0.09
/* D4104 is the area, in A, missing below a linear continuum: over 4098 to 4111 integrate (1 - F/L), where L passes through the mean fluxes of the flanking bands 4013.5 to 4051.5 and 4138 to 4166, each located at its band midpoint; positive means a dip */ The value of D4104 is 2.09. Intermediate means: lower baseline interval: 1.29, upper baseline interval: 1.29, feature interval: 1.08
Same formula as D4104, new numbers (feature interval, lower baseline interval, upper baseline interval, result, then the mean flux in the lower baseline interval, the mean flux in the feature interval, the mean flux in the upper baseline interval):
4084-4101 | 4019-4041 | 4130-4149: 0.7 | 1.29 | 1.24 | 1.28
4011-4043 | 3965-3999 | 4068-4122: -4.7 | 1.06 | 1.29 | 1.24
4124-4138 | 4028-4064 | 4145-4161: 0.1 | 1.28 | 1.28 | 1.29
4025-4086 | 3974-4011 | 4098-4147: -2.3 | 1.24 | 1.28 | 1.23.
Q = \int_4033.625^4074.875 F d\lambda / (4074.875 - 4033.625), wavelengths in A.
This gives 1.28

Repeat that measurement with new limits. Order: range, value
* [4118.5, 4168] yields 1.29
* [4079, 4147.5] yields 1.25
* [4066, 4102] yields 1.25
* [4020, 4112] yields 1.26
